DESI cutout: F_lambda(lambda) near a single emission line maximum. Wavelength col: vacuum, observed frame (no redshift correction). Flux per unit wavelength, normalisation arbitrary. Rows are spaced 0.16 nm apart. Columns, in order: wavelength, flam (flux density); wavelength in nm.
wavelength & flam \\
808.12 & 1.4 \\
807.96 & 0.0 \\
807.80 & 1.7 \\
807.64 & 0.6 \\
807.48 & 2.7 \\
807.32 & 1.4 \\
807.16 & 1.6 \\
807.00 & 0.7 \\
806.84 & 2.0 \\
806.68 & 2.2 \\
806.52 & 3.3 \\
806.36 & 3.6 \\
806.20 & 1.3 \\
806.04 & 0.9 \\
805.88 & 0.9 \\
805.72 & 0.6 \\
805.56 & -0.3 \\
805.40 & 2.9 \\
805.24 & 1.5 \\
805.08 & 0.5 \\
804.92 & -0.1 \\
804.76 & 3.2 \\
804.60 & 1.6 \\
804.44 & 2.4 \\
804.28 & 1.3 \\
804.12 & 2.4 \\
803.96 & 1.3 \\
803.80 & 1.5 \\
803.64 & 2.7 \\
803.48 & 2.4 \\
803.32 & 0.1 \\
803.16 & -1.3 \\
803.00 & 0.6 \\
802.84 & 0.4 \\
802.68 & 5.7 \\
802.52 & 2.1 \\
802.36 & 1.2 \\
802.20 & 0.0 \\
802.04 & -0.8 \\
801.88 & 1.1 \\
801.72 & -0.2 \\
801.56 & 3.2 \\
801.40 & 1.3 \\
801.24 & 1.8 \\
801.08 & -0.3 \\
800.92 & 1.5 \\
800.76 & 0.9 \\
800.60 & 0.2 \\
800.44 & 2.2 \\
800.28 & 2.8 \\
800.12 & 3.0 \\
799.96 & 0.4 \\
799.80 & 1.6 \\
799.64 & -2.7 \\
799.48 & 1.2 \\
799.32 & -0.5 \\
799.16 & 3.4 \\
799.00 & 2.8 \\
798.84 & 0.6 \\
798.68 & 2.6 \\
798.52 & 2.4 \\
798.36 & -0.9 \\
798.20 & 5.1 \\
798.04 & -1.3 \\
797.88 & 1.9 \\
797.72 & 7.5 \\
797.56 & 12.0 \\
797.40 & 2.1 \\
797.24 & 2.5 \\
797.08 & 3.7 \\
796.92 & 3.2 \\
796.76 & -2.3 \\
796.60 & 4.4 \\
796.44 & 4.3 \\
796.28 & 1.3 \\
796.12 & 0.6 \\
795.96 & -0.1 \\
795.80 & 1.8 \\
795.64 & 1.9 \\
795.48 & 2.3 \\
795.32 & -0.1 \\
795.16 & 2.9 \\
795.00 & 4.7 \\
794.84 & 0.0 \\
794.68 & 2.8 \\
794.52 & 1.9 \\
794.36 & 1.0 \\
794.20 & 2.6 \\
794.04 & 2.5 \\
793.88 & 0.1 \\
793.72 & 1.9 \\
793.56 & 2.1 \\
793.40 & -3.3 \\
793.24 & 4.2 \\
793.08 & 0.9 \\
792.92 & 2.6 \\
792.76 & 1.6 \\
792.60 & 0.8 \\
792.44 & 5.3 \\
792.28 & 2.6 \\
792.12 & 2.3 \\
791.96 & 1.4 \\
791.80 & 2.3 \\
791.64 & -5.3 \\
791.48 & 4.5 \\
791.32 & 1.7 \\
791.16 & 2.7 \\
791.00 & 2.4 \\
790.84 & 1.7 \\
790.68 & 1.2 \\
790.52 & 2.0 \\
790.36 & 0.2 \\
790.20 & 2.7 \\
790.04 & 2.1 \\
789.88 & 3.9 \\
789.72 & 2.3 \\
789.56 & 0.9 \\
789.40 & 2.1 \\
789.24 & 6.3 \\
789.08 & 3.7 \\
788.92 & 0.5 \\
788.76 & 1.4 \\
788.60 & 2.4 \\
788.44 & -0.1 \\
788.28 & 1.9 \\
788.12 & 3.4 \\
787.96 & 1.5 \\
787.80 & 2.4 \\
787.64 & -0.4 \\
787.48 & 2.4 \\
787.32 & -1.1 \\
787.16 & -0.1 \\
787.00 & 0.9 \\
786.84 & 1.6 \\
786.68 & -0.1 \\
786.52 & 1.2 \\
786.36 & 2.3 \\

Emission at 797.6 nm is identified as Halpha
